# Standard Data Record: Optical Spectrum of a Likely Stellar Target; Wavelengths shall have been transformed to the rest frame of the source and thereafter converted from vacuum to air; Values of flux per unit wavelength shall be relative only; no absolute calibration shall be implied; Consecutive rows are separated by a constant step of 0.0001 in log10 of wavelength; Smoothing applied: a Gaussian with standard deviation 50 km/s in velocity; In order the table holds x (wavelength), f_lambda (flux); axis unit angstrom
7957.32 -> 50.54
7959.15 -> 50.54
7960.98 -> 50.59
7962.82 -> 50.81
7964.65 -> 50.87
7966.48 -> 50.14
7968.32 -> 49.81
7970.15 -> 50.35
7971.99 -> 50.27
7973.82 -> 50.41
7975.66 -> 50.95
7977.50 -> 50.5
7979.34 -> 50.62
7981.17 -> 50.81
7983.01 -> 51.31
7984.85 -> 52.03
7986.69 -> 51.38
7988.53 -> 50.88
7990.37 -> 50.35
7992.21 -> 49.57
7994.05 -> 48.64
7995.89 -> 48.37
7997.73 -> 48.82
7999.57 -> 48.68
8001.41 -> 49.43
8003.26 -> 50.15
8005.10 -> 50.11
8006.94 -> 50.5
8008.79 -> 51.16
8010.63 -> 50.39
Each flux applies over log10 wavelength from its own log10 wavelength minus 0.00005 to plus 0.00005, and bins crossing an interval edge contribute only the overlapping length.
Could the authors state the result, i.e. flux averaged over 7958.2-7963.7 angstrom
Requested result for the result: 50.6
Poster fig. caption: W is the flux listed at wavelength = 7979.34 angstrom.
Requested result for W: 50.62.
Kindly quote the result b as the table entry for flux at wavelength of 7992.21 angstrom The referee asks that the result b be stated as 49.57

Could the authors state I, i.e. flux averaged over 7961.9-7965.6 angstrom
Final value 50.9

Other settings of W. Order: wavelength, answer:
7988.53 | 50.88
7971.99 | 50.27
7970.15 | 50.35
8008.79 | 51.16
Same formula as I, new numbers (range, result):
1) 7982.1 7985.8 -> 51.6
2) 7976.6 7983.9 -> 50.8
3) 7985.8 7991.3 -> 50.9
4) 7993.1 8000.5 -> 48.7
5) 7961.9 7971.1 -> 50.4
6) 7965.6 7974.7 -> 50.2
